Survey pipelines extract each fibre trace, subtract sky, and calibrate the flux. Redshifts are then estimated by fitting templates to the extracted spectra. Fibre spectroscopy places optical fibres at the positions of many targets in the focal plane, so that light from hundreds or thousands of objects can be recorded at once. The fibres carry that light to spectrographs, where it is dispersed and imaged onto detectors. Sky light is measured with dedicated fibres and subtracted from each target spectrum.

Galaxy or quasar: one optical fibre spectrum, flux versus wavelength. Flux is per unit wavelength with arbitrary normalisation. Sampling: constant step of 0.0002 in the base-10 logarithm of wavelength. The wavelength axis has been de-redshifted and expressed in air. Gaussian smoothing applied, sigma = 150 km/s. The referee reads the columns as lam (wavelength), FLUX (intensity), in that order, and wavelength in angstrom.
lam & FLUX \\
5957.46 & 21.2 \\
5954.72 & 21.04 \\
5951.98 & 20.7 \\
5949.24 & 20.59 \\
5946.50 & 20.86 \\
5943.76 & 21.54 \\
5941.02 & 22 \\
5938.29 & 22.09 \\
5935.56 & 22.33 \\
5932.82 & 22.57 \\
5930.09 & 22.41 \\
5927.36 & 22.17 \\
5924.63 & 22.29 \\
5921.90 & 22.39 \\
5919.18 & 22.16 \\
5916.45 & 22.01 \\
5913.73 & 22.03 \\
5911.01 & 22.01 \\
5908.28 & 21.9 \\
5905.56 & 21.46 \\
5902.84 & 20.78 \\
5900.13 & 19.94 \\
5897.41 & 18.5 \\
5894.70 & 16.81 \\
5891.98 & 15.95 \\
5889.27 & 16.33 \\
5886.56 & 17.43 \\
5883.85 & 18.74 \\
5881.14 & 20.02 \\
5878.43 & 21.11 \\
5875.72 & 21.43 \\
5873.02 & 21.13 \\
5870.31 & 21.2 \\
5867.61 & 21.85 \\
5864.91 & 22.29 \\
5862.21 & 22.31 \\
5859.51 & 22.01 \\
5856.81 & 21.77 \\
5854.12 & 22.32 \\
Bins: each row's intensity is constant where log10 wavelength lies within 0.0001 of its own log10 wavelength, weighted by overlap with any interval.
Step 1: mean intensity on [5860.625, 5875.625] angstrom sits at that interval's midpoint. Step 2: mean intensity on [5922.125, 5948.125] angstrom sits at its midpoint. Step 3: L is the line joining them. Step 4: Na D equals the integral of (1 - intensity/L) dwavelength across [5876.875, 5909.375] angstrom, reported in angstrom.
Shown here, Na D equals 4.12 angstrom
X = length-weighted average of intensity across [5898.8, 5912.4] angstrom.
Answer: 21.2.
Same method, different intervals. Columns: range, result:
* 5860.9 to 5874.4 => 21.8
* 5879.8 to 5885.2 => 19.4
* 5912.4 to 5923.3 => 22.2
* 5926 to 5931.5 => 22.3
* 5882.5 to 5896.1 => 17.1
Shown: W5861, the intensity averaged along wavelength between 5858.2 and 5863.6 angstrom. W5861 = 22.2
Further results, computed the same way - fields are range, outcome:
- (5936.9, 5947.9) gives 21.6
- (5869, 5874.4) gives 21.2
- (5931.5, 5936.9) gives 22.4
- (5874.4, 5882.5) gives 20.8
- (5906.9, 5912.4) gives 21.9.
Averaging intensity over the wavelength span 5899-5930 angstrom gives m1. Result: 21.8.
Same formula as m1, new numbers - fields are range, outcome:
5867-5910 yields 19.6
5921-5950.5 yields 21.9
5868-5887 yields 20.4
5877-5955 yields 20.7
